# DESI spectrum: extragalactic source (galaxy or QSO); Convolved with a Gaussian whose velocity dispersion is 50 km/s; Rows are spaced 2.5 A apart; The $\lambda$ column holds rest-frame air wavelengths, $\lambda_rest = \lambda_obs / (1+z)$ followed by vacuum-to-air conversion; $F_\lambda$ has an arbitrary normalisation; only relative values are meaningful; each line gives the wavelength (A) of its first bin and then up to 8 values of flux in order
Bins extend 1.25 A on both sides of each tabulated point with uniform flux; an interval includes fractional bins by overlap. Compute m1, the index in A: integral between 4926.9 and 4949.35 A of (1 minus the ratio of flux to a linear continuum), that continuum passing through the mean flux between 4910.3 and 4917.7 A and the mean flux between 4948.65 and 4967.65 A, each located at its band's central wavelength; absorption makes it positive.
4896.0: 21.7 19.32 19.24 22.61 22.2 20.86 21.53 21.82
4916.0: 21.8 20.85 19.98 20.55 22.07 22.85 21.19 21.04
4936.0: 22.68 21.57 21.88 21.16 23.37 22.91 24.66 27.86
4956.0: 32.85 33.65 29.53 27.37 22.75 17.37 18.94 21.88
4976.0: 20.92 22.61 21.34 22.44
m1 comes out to 2.7 A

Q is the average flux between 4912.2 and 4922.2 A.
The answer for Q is 21.1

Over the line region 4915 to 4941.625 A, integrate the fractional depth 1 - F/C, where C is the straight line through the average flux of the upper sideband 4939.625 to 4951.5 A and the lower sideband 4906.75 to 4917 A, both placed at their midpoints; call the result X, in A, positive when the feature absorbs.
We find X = 0.72 A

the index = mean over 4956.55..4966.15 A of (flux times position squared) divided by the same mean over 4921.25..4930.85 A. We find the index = 1.4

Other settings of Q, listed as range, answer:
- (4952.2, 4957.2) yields 30.3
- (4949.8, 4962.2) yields 29.7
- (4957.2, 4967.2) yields 28.4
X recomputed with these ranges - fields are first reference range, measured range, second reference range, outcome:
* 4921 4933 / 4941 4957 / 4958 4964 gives 1.22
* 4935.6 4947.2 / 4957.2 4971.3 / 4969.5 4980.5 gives -2.62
